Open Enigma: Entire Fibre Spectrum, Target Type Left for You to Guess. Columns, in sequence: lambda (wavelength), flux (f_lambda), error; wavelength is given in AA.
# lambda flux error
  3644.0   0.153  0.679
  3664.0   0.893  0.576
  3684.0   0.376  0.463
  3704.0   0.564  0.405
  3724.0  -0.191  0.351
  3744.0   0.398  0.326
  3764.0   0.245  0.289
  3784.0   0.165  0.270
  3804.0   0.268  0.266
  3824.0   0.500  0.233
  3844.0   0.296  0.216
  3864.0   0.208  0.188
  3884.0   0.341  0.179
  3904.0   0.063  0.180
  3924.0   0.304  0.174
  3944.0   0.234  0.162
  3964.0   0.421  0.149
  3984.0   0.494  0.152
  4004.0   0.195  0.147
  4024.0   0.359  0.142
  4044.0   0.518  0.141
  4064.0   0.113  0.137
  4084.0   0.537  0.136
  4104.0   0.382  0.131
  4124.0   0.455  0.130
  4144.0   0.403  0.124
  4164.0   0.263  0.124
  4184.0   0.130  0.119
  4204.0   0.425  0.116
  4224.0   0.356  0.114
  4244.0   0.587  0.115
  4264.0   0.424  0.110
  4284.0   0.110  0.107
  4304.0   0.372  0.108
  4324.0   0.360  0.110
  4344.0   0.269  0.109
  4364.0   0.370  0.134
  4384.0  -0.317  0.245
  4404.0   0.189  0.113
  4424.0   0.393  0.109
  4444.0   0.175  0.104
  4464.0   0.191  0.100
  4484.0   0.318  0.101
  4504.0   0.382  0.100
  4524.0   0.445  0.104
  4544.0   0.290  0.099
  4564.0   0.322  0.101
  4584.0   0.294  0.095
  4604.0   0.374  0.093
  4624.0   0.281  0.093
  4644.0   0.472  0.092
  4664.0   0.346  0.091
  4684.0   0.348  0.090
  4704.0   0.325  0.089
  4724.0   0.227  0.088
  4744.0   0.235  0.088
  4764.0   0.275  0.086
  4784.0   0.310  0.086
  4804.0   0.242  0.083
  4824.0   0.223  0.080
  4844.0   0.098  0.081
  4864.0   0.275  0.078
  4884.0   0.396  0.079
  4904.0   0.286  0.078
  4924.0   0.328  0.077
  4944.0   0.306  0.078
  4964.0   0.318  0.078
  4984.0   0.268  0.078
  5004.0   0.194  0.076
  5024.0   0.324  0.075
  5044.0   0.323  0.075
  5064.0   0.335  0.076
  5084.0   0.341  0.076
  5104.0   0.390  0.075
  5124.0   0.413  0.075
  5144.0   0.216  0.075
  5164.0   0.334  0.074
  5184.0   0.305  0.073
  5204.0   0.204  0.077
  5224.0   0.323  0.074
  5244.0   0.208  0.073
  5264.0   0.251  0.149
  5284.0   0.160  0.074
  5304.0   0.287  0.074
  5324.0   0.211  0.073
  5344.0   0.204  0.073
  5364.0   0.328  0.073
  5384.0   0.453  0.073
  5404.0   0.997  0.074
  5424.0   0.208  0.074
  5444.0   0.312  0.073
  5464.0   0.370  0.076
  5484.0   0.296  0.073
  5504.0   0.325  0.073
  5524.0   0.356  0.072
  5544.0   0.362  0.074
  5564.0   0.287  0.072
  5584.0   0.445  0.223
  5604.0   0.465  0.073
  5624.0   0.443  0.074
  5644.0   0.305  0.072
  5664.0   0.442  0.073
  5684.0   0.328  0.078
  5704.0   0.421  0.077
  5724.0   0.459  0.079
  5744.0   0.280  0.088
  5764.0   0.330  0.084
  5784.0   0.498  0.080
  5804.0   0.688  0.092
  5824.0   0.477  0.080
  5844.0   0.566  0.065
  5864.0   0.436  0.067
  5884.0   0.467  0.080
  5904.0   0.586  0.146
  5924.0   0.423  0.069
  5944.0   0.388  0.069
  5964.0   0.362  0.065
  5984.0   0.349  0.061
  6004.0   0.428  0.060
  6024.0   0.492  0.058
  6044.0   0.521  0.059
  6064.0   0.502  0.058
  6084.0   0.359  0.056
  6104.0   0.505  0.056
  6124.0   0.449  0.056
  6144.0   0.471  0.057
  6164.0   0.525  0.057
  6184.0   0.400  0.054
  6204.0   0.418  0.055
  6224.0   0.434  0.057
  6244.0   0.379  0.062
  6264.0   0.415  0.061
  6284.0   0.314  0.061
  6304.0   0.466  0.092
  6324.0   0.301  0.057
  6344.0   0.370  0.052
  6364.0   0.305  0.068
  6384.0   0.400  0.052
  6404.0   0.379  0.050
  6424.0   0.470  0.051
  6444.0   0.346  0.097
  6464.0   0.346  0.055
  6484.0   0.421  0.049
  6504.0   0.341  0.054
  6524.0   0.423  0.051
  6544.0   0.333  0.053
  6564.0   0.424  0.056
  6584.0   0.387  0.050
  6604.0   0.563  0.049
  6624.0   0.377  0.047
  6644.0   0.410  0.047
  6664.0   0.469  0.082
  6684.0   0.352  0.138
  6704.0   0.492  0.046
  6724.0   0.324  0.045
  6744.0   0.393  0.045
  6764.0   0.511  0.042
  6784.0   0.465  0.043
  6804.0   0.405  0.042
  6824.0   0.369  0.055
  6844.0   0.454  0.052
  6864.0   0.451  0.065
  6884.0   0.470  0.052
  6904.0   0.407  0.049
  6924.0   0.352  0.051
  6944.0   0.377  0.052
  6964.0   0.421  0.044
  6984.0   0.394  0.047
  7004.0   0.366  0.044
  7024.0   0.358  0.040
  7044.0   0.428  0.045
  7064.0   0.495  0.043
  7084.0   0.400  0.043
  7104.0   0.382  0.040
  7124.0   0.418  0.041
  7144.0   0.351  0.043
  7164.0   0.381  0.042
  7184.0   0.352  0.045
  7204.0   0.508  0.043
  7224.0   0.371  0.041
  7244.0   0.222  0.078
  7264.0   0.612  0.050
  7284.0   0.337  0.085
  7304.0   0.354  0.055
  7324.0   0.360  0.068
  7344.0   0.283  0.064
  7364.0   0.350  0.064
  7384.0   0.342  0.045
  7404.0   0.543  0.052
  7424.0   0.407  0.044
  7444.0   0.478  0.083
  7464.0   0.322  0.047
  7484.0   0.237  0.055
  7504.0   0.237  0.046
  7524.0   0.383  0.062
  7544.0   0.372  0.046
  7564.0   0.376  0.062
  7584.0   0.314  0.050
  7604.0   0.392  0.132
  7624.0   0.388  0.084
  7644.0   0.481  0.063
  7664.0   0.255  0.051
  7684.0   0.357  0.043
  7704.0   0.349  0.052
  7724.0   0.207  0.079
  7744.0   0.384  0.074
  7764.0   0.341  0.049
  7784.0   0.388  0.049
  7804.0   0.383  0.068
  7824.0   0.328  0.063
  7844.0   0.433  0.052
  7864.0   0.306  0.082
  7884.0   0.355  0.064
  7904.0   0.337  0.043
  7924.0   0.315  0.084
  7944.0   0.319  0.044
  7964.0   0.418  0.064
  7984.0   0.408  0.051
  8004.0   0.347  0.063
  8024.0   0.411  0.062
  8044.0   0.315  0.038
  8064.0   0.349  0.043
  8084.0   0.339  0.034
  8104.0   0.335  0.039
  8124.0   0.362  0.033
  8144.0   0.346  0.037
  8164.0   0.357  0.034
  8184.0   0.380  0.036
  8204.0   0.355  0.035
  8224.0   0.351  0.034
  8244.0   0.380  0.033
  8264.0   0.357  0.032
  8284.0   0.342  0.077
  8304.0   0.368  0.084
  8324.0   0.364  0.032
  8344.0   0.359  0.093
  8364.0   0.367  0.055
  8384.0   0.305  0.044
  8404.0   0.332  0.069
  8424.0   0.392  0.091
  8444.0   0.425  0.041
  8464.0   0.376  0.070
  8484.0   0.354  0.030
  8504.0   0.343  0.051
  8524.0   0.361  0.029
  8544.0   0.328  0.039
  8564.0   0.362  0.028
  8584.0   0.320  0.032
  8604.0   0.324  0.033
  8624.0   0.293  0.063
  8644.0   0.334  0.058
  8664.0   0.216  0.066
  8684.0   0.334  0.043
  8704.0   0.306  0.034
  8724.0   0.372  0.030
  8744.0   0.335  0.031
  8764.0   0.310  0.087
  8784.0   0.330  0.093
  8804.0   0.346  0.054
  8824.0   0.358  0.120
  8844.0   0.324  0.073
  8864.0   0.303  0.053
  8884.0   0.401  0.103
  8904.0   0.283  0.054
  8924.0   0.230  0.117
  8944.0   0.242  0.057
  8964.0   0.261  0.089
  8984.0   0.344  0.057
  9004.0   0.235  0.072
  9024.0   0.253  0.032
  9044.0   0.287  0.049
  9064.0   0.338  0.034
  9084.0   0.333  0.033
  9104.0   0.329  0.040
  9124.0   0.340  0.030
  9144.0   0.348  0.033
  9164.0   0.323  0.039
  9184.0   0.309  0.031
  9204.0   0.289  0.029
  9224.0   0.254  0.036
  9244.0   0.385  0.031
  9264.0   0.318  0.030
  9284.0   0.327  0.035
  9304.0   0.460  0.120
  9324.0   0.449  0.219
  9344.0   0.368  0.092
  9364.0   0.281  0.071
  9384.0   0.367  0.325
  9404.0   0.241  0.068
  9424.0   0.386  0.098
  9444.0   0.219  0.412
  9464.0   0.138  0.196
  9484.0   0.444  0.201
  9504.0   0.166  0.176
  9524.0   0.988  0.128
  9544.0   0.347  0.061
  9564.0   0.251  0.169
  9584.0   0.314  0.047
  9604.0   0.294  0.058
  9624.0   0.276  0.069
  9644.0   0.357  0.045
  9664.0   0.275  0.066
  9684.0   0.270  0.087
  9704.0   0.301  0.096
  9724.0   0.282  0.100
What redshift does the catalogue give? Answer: 0.45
